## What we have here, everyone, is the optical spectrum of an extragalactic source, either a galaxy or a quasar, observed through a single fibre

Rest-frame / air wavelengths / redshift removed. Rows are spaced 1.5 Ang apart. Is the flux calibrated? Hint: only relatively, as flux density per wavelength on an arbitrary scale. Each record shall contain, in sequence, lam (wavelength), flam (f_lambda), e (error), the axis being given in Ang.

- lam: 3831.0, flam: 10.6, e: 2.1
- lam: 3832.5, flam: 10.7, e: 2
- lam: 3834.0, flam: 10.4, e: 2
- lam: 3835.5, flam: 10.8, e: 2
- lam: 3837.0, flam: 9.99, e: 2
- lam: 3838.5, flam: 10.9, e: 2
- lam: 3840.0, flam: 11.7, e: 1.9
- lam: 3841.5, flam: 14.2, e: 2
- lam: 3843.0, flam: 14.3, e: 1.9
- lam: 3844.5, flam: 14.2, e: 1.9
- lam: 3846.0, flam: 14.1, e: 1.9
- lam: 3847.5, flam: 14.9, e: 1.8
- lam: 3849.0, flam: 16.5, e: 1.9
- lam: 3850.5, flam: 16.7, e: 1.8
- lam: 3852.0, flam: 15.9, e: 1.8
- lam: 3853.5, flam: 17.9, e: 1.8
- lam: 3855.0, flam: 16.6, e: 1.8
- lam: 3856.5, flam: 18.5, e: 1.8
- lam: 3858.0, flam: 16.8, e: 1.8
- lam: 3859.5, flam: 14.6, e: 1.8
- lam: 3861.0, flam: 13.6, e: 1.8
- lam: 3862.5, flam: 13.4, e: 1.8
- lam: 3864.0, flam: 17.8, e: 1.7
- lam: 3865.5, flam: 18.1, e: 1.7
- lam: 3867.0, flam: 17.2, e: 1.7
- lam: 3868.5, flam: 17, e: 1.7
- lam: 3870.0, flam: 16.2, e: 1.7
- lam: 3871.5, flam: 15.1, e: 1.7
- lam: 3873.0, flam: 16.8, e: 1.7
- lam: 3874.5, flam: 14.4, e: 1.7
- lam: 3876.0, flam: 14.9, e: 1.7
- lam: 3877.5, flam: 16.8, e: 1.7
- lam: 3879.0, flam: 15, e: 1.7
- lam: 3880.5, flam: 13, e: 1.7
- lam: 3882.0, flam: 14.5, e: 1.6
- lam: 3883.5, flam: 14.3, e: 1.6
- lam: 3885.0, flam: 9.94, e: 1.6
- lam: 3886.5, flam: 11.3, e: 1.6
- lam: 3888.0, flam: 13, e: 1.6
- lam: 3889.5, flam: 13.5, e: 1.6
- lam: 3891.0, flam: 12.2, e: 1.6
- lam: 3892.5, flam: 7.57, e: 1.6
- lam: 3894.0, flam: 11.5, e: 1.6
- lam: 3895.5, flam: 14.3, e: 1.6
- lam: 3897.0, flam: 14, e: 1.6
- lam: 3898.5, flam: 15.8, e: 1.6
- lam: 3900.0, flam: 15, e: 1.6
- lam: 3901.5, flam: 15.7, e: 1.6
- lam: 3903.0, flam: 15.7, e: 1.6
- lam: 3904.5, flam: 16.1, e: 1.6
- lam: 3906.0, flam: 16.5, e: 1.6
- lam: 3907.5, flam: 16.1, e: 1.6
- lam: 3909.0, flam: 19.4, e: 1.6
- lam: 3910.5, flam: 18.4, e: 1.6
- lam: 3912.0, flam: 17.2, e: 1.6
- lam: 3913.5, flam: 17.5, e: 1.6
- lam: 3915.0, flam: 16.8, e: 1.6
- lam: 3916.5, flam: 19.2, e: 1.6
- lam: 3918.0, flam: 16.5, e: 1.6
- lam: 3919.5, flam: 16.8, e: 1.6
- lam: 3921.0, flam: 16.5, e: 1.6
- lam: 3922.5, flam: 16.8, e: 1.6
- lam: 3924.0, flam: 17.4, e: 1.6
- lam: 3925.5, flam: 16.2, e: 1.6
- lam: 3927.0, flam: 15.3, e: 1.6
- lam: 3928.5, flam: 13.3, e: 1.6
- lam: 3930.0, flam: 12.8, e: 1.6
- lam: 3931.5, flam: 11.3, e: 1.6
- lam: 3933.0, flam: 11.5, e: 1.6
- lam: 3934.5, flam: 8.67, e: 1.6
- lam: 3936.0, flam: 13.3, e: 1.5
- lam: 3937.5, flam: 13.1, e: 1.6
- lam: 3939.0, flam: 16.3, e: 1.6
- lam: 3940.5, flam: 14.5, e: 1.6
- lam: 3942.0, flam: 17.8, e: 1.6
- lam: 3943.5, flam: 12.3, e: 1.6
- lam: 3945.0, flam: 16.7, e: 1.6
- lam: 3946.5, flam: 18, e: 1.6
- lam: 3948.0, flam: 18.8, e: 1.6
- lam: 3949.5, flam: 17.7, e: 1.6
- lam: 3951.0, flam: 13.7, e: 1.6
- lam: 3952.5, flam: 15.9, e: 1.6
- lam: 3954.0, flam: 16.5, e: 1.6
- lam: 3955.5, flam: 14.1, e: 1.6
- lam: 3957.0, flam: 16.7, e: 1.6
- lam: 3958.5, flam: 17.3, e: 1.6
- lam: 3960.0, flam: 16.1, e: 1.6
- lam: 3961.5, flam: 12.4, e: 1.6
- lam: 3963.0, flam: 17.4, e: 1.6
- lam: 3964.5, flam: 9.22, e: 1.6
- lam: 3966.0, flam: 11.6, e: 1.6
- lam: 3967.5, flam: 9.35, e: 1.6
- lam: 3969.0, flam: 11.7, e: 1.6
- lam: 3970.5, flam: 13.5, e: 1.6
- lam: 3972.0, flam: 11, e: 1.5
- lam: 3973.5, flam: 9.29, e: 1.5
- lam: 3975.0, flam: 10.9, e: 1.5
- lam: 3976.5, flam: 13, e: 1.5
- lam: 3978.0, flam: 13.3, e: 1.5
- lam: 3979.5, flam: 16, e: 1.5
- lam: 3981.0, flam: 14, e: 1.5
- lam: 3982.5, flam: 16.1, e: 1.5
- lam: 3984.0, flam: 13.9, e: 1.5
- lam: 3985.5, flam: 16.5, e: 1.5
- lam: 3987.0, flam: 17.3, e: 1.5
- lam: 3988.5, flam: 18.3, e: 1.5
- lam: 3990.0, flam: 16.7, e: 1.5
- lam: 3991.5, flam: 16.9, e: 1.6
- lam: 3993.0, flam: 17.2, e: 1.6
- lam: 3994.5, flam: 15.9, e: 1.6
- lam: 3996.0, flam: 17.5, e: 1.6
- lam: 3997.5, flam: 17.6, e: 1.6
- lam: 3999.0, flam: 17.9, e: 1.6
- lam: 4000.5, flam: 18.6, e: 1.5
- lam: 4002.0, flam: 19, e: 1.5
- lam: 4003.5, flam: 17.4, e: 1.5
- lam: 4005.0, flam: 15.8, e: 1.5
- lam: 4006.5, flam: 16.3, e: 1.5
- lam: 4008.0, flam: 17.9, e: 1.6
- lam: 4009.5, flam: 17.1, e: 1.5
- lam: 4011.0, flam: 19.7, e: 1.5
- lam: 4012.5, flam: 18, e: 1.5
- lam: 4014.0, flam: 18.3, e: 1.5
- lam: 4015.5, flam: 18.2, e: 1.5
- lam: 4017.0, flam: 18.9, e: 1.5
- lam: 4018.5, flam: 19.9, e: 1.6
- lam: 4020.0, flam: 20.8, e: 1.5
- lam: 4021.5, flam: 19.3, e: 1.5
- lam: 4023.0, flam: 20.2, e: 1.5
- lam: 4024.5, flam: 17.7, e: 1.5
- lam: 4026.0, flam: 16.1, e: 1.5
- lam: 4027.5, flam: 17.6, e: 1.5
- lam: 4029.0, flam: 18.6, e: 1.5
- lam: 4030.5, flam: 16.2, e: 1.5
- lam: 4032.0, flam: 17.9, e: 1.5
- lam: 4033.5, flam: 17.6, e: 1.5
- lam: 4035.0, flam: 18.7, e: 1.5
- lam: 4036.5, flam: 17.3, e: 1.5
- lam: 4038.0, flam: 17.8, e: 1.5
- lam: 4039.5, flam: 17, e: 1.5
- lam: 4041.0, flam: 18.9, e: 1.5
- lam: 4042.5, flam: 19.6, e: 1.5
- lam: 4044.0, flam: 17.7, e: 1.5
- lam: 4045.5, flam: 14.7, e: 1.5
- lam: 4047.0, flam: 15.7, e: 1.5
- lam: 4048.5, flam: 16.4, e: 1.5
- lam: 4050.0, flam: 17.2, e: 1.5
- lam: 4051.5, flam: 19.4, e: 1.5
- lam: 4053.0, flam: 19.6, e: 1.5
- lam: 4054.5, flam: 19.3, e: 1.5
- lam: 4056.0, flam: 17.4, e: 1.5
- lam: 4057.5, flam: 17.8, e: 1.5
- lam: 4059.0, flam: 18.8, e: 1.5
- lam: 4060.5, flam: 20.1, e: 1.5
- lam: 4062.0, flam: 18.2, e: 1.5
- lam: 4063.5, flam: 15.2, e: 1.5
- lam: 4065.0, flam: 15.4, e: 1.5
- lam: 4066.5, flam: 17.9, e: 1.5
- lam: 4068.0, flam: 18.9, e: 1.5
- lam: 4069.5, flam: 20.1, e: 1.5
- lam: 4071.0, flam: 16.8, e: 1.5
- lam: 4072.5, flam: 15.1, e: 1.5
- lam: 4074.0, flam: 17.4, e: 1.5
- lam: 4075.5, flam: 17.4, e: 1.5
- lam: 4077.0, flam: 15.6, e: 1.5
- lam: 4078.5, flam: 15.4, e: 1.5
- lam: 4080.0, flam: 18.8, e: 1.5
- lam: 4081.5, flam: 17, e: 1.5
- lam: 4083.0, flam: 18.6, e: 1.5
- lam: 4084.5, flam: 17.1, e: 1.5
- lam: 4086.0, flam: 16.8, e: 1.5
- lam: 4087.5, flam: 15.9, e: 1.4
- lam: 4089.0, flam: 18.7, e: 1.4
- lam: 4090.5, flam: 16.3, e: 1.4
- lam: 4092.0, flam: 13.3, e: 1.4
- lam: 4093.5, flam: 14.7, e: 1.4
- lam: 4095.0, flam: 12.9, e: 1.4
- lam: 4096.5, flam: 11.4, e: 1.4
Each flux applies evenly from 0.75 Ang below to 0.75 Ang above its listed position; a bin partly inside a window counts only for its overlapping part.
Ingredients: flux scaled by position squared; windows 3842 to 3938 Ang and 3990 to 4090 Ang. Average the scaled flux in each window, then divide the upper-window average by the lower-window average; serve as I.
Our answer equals 1.3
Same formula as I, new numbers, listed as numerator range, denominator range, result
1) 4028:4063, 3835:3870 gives 1.31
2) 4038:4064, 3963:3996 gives 1.32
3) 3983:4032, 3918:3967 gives 1.23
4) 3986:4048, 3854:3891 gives 1.27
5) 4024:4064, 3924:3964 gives 1.25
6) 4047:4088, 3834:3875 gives 1.30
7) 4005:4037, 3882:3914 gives 1.33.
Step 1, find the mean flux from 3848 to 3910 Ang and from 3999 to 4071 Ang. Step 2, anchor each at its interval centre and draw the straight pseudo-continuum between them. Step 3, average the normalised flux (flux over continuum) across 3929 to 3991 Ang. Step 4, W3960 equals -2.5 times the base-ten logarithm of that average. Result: 0.17 mag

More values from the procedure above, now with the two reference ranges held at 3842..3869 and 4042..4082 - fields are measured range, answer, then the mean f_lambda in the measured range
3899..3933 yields 0.02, 16.1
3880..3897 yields 0.30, 12.3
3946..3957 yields 0.02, 16.4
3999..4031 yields -0.06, 18.2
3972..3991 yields 0.17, 14.5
